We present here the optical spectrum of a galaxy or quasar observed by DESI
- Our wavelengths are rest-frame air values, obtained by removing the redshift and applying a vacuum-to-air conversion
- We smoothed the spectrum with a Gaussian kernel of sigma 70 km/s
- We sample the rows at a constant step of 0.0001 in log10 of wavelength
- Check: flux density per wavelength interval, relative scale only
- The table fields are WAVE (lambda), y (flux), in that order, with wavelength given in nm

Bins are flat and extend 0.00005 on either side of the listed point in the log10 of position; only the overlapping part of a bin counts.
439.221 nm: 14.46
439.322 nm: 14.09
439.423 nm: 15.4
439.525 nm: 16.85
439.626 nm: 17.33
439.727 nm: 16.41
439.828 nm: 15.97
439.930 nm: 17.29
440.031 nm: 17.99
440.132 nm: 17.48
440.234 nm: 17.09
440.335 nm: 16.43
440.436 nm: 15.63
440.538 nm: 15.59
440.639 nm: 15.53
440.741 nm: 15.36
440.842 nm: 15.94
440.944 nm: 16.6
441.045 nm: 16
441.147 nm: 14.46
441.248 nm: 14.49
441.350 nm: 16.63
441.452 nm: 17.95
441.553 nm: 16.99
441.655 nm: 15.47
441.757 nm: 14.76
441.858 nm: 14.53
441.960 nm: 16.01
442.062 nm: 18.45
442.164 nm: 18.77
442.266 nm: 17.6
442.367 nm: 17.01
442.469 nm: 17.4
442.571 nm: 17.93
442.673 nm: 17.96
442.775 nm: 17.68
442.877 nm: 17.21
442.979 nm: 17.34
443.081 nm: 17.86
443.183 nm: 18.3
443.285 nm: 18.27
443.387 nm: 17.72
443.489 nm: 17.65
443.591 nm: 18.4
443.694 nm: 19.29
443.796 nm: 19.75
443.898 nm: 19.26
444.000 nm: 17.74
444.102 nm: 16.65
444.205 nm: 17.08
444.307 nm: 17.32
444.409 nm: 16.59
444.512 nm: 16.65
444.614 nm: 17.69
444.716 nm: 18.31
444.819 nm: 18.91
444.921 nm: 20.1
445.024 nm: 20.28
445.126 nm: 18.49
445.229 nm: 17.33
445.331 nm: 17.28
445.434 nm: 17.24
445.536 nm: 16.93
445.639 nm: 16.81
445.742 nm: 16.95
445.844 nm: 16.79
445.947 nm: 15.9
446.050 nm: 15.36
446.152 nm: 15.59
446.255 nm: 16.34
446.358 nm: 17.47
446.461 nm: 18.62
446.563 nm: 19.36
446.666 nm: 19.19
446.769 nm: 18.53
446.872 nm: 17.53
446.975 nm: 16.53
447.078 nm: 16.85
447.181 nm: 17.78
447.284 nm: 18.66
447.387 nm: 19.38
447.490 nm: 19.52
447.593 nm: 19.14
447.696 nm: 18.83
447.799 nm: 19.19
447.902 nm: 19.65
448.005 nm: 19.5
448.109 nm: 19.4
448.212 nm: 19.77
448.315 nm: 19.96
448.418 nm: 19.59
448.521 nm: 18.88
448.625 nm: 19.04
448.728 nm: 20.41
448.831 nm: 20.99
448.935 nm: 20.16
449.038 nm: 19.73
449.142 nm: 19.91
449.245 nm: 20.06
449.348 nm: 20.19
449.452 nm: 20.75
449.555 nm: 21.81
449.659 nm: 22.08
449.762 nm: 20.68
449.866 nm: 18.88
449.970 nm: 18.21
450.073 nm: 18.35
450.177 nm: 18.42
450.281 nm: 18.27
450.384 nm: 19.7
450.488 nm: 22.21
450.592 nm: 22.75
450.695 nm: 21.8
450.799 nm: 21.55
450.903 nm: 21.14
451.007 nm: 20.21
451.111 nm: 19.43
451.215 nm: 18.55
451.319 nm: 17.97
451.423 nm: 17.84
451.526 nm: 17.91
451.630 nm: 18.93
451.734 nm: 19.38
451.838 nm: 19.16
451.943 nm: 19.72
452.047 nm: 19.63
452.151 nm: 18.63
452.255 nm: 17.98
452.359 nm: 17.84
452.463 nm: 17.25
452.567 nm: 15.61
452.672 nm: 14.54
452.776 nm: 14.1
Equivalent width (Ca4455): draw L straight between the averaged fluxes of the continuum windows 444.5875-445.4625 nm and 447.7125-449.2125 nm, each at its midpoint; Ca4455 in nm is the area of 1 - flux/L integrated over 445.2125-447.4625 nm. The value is 0.18 nm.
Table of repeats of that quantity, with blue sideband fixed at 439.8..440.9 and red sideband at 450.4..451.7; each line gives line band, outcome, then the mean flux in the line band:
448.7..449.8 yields -0.07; 20.6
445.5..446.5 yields 0.09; 16.6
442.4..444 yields -0.07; 18.1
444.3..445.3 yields -0.02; 18.2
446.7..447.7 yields 0.02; 18.3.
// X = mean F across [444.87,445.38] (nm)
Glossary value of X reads 18.7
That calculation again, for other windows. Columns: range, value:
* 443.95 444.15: 17.2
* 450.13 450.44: 18.8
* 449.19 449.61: 20.7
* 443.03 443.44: 18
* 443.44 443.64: 18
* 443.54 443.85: 19.1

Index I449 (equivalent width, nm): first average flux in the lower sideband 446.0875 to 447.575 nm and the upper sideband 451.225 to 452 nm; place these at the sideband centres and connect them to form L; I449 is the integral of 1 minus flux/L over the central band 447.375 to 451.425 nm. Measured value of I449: -0.34 nm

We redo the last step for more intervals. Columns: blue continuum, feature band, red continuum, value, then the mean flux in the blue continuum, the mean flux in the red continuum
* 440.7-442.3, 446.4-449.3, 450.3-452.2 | -0.09 nm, 16.2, 19.8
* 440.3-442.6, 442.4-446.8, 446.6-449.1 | -0.02 nm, 16.3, 19.1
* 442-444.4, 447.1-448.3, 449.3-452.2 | -0.01 nm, 17.9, 19.8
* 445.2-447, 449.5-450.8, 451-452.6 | -0.16 nm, 17.2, 18.5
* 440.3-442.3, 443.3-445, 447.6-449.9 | -0.05 nm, 16.1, 20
